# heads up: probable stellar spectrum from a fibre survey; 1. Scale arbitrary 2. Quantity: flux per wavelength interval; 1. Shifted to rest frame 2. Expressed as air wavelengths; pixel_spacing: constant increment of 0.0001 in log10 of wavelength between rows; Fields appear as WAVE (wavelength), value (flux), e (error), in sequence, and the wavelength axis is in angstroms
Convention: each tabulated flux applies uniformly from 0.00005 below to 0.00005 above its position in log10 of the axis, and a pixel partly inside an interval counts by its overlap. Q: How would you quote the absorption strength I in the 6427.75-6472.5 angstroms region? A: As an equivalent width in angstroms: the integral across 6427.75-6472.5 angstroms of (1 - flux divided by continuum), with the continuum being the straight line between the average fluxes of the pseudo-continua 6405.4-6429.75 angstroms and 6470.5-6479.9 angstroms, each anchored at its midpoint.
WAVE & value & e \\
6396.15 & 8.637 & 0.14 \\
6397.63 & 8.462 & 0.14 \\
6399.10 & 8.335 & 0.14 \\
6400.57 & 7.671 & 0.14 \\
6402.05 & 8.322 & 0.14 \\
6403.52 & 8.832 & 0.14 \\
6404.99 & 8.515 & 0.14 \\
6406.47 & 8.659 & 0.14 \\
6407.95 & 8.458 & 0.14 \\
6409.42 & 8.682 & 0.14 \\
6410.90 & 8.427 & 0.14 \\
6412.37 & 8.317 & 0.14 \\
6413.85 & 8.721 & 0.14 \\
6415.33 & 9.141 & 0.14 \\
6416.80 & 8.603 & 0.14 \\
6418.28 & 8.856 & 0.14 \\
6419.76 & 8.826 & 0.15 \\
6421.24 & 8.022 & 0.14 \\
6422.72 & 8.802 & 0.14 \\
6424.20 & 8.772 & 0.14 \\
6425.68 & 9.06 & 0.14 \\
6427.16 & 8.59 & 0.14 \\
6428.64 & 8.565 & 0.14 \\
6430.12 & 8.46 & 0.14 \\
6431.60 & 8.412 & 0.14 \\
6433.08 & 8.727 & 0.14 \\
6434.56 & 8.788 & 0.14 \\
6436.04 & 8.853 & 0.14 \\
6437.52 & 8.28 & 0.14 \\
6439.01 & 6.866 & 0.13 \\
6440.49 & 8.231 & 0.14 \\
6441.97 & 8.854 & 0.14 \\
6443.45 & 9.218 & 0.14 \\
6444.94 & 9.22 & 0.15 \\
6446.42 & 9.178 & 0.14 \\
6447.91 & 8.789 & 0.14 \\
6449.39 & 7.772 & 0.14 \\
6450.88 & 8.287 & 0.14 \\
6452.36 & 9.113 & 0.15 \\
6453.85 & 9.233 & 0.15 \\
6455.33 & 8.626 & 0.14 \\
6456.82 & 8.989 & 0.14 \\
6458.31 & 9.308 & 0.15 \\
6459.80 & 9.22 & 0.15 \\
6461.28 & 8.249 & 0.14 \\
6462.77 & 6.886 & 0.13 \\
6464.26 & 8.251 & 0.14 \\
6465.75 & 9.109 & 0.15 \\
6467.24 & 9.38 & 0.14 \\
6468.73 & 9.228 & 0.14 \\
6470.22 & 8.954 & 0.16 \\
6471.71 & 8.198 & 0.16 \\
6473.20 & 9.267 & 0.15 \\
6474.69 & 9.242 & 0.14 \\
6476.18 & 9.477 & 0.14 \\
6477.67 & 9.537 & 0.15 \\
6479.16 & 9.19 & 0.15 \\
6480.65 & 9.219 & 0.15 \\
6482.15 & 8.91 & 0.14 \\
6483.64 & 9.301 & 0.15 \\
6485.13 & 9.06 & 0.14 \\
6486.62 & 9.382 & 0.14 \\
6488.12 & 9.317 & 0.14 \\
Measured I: 1.4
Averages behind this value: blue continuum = 8.65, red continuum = 9.15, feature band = 8.64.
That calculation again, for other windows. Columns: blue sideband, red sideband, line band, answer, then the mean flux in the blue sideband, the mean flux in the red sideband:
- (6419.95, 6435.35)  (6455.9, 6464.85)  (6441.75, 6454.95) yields -0.5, 8.63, 8.49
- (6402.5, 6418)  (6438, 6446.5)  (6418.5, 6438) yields -0.1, 8.64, 8.54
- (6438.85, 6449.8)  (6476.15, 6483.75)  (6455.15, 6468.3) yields 0.4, 8.63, 9.25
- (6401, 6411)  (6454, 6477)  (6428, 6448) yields 0.2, 8.53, 8.84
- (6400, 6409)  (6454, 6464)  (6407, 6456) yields -0.7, 8.43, 8.57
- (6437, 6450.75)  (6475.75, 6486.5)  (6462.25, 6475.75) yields 0.3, 8.48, 9.25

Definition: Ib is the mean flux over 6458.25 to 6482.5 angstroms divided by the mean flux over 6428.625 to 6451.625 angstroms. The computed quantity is 1.0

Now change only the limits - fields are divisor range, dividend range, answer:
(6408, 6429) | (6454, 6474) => 1.01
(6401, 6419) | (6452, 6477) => 1.03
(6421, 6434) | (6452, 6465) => 1.00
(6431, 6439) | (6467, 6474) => 1.06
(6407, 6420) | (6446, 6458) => 1.01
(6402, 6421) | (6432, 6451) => 0.99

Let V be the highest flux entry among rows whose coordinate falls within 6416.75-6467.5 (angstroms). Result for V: 9.38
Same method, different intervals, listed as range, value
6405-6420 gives 9.141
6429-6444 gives 9.218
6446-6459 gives 9.308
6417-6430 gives 9.06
